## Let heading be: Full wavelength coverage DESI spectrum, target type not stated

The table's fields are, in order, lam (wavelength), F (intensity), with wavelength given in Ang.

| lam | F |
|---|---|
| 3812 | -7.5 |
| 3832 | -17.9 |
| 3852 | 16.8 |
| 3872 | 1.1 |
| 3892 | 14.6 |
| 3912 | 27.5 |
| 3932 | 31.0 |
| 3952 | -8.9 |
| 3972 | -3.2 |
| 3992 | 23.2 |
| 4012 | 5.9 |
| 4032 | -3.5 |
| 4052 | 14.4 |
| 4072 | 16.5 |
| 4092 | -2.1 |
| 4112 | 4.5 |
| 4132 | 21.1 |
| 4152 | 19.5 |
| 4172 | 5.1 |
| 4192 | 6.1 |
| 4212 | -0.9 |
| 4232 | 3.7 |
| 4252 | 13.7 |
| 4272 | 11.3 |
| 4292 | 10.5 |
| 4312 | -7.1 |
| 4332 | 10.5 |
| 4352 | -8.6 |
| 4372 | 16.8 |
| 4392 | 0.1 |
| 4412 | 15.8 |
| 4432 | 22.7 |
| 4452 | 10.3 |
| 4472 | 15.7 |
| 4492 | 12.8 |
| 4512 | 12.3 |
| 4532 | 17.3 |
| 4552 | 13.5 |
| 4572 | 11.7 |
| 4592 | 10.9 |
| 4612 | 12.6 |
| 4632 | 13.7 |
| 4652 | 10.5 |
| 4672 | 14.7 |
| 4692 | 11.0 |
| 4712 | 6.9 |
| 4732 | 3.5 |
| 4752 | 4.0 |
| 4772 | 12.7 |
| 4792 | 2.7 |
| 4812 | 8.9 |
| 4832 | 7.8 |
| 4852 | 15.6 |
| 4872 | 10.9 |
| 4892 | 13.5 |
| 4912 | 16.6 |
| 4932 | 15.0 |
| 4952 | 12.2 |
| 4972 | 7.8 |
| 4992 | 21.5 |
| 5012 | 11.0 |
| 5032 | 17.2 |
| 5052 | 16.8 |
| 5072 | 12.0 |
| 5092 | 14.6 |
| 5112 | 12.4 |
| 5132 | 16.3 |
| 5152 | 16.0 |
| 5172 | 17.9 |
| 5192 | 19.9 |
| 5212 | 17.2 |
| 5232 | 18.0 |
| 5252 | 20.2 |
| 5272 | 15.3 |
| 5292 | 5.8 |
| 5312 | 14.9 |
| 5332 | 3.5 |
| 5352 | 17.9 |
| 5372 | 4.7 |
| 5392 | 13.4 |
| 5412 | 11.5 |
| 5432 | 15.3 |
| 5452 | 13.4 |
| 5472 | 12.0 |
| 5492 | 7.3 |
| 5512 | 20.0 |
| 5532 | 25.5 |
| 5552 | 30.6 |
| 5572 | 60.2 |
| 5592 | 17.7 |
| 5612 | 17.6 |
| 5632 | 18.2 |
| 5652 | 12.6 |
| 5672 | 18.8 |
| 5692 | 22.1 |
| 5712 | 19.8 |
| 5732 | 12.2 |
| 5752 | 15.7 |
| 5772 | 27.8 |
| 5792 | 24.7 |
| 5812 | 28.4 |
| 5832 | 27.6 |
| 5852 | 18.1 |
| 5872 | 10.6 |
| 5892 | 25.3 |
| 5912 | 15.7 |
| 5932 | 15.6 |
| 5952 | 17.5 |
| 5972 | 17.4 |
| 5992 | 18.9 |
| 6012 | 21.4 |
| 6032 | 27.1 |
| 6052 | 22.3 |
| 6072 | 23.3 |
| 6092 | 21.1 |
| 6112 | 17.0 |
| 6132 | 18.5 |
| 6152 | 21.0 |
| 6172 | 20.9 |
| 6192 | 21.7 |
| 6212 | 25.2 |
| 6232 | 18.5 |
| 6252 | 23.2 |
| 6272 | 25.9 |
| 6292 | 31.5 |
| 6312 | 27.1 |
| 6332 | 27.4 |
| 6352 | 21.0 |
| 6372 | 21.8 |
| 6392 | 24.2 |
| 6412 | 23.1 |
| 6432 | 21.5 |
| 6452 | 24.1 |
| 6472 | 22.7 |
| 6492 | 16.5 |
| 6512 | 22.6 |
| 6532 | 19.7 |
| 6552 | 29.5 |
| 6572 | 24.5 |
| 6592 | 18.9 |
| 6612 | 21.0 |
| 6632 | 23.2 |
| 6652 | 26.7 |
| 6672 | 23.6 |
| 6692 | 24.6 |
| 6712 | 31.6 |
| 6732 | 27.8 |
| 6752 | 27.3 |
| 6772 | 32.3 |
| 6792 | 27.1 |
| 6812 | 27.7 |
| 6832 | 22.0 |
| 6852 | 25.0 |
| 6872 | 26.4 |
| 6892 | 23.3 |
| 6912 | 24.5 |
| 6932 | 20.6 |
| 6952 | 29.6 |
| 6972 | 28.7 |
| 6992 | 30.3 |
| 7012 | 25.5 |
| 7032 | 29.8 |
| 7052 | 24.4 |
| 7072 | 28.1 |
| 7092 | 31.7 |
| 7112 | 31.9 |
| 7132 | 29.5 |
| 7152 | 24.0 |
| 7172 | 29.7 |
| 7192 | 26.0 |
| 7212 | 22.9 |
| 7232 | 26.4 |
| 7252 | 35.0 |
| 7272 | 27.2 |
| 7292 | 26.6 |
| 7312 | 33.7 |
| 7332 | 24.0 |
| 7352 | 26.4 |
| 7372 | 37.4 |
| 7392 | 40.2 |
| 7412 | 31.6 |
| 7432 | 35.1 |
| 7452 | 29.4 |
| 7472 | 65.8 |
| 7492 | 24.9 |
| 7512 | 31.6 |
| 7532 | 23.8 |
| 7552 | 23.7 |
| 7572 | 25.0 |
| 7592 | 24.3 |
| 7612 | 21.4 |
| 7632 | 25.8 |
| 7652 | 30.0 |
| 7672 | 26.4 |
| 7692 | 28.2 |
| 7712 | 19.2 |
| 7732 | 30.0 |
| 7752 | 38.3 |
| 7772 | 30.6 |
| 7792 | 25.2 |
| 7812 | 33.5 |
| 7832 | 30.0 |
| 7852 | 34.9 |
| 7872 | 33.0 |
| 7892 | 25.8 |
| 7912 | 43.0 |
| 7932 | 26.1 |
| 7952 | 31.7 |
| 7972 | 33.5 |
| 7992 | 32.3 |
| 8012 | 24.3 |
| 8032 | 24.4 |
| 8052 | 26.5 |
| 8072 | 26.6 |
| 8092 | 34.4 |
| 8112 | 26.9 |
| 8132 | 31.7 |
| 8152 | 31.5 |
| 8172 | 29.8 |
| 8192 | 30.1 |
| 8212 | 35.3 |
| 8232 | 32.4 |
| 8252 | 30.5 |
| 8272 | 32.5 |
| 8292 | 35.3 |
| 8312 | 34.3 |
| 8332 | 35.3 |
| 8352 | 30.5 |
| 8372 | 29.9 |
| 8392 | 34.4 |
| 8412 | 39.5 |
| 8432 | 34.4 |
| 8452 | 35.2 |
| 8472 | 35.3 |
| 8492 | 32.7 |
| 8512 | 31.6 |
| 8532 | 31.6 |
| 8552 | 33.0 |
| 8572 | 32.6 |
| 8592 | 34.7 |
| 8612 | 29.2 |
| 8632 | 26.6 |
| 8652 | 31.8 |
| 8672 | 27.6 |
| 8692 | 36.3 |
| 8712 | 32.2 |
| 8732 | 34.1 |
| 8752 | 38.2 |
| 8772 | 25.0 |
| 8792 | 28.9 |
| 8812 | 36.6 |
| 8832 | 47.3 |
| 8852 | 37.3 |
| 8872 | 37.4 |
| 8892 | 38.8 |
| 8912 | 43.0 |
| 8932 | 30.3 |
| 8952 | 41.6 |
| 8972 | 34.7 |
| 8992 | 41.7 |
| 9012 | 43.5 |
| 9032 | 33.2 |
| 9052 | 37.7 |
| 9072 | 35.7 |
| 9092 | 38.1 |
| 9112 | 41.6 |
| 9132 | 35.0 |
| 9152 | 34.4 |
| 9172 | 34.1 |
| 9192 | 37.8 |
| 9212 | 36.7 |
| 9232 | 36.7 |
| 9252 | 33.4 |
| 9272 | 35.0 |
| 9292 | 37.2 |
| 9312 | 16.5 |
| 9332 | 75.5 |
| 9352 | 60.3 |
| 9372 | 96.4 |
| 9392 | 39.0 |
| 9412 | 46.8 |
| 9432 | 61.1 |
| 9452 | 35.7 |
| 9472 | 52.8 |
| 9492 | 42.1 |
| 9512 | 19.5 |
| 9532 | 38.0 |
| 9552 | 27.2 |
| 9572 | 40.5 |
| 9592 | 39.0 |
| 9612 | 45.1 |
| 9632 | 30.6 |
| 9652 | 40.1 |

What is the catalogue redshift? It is 0.49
